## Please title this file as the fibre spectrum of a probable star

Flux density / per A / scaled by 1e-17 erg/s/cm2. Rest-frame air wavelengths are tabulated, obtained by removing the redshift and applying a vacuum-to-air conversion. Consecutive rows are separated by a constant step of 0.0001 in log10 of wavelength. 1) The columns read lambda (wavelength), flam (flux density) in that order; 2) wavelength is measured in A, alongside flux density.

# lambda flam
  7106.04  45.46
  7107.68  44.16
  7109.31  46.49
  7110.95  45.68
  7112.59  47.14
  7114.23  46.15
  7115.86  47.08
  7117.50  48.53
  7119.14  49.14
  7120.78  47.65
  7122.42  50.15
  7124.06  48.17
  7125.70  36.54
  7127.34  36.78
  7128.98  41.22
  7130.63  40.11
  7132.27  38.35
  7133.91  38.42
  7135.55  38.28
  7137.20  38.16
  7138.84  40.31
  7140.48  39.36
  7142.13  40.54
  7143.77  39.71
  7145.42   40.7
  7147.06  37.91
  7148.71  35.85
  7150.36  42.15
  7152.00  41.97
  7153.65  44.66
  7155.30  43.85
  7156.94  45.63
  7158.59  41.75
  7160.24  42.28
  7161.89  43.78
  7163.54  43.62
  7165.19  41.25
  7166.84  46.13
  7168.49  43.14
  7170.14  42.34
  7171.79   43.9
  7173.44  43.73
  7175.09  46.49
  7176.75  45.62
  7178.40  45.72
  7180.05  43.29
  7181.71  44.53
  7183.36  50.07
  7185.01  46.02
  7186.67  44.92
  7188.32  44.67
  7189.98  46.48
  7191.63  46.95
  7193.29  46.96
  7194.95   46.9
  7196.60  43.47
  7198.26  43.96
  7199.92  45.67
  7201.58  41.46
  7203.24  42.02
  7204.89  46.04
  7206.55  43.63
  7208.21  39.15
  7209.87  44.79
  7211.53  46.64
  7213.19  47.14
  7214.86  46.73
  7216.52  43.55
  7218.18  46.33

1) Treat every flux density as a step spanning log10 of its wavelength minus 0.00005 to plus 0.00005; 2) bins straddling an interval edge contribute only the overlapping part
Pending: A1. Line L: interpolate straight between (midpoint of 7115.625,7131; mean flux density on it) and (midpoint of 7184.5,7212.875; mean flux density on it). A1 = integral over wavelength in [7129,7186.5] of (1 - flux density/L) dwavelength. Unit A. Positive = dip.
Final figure 2.9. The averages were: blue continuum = 44.5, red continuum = 44.7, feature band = 42.4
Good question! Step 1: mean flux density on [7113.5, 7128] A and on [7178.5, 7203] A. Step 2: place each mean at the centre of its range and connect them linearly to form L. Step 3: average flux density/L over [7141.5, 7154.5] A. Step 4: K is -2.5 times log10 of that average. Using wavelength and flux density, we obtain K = 0.13 mag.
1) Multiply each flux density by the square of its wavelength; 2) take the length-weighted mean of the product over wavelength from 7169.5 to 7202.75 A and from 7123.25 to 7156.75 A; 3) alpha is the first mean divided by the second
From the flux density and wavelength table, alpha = 1.1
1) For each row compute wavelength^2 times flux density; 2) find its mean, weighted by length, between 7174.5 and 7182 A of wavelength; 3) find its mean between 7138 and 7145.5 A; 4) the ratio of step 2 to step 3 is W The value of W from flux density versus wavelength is 1.1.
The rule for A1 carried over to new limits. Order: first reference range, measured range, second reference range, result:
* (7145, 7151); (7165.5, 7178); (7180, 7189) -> -0.3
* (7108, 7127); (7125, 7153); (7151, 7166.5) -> 3.4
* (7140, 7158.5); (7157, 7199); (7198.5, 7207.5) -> -2.2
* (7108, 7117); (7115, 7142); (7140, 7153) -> 0.7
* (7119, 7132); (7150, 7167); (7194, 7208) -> 0.1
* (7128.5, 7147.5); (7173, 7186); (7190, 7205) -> -0.8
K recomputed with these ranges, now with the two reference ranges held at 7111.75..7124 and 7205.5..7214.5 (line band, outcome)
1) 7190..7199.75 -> -0.017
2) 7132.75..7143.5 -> 0.202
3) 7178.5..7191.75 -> -0.011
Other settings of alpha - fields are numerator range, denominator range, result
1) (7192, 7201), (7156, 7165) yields 1.06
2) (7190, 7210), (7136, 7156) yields 1.11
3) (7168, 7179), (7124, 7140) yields 1.15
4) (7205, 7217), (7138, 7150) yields 1.16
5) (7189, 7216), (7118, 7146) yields 1.10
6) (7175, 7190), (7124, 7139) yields 1.18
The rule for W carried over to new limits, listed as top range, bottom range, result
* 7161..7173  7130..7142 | 1.12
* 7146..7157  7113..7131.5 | 0.93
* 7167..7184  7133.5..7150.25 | 1.16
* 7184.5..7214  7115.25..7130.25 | 1.02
